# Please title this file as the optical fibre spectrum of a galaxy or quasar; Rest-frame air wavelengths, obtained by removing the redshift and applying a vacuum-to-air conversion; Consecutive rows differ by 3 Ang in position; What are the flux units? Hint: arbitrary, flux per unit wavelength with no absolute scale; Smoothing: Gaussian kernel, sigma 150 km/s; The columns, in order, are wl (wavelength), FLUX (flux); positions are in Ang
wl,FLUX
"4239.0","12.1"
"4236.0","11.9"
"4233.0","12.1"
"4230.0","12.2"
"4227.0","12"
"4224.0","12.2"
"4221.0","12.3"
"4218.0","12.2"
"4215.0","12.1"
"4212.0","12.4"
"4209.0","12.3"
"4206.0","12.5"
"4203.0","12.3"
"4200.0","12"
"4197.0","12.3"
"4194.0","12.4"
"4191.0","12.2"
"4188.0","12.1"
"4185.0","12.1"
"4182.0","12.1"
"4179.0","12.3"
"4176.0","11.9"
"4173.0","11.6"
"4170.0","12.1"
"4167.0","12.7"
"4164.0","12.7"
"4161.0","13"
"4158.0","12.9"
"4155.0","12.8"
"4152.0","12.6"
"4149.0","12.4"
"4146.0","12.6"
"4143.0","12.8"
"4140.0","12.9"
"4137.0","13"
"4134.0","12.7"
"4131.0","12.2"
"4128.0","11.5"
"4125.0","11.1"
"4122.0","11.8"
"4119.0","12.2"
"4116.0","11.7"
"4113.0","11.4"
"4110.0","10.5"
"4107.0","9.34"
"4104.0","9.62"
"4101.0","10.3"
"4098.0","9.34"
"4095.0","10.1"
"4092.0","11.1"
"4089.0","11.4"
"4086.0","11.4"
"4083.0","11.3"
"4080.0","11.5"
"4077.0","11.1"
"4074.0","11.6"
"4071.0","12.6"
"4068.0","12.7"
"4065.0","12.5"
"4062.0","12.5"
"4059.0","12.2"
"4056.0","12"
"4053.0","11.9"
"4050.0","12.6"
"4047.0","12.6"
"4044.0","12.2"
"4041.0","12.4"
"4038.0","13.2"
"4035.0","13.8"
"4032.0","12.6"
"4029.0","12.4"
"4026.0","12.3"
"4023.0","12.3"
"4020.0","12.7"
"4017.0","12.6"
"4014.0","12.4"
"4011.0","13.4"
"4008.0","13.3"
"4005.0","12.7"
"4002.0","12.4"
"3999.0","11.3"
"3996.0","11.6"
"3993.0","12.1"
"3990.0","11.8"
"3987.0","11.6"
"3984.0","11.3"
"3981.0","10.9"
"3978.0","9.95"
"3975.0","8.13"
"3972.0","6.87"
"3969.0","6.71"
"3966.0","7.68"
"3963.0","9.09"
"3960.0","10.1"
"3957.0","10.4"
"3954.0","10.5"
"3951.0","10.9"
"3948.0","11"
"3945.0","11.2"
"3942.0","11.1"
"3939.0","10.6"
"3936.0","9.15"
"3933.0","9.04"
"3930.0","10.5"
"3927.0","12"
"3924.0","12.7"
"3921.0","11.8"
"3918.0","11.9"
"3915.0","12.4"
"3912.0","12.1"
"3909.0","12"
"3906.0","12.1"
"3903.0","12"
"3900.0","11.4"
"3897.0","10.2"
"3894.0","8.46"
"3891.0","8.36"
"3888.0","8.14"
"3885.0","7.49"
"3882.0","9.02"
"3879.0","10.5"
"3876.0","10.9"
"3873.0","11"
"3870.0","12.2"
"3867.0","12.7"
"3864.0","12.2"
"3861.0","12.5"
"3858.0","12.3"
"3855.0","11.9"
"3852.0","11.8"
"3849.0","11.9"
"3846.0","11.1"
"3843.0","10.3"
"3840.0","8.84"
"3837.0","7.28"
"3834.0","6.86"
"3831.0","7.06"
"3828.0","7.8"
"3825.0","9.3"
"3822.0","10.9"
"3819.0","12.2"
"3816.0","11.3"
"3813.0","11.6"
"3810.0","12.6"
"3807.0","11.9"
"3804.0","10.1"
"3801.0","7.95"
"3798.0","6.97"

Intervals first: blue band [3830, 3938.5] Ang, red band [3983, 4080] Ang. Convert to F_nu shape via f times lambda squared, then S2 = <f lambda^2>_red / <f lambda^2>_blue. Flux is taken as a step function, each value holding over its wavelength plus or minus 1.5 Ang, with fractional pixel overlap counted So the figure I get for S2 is 1.2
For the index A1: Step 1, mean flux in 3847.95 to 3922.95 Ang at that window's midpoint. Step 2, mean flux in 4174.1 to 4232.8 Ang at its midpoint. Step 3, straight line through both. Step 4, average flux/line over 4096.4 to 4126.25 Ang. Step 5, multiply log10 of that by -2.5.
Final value 0.11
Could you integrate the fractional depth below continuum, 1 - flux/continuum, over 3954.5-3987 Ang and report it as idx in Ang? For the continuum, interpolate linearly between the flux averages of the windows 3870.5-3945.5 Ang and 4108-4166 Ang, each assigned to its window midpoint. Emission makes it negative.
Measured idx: 5.3 Ang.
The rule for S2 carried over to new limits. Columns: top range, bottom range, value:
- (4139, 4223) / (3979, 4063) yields 1.09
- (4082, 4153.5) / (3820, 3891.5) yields 1.29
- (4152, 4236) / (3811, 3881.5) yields 1.37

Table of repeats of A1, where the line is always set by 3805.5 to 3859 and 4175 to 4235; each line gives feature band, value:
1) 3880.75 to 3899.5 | 0.21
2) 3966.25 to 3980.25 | 0.34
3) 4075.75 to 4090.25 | 0.02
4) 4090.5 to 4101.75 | 0.15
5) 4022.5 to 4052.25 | -0.11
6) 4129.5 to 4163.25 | -0.07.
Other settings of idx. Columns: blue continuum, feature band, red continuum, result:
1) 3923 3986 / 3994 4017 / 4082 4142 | -4.53 Ang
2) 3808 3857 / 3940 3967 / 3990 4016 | 3.36 Ang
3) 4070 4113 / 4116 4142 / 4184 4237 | -2.12 Ang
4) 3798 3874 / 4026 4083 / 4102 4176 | -3.64 Ang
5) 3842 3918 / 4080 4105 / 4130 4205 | 2.93 Ang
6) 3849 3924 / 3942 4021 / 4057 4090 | 4.49 Ang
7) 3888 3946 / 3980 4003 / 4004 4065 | 0.70 Ang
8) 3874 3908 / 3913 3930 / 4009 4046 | -2.38 Ang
